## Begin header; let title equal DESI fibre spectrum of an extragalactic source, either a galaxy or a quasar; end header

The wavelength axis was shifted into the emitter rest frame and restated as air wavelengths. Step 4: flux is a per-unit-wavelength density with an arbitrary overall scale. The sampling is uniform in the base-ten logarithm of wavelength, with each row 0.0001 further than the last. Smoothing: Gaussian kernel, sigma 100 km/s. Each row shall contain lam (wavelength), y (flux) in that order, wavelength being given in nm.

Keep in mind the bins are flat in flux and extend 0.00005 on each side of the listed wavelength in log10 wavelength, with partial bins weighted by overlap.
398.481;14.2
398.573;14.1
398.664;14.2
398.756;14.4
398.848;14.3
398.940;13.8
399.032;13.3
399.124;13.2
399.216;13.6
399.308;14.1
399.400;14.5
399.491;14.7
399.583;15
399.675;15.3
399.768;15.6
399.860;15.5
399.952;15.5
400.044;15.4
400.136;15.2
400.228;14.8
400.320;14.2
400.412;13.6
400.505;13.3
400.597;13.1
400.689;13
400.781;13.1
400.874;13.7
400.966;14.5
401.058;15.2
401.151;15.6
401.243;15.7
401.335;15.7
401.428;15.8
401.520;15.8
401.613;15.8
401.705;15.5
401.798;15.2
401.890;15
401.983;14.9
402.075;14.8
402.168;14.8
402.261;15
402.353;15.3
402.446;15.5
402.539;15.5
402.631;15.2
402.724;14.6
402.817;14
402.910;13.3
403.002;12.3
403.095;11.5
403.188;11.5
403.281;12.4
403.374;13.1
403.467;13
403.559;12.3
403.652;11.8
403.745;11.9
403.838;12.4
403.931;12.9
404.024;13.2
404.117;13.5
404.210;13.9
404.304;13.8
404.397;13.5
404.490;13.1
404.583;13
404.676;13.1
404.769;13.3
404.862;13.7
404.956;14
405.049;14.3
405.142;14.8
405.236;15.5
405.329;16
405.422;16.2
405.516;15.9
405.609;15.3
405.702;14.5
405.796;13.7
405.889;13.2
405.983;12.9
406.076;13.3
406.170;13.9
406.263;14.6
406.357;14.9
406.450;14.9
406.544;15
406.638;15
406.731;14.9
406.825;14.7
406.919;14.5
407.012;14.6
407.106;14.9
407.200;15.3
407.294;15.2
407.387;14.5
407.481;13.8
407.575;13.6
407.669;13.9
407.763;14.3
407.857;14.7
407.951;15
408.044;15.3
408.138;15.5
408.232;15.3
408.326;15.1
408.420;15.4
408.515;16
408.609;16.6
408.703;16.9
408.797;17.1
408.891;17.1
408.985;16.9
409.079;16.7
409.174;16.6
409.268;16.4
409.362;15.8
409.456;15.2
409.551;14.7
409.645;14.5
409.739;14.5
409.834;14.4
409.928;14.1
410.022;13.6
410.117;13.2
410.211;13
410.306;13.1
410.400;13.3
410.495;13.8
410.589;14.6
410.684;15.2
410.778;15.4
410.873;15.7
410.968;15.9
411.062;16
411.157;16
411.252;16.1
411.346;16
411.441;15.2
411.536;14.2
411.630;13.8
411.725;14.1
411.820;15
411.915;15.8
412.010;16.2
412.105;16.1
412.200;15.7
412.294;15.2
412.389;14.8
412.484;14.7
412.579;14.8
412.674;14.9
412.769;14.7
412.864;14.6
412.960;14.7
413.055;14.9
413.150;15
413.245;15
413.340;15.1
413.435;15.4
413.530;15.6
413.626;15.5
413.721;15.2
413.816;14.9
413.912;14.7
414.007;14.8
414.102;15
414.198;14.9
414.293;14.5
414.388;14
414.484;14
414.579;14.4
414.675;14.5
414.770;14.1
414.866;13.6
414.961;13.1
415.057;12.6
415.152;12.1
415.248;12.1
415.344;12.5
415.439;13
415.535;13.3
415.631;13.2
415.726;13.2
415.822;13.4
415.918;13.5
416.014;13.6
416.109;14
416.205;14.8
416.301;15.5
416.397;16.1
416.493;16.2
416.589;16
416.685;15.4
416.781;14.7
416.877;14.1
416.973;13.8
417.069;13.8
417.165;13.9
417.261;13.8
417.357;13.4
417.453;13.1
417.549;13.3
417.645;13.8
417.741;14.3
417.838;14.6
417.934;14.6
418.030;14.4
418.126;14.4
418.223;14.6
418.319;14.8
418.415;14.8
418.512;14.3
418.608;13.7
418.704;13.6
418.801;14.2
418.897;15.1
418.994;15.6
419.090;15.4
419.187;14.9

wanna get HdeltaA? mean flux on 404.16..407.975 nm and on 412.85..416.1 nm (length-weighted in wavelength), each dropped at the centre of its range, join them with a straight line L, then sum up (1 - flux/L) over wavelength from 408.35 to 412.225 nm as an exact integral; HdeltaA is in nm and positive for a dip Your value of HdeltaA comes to -0.28 nm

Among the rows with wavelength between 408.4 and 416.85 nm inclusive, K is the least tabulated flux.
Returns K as 12.1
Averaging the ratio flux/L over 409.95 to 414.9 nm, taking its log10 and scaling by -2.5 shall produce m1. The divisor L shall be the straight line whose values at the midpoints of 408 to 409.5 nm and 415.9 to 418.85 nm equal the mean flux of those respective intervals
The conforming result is 0.040 mag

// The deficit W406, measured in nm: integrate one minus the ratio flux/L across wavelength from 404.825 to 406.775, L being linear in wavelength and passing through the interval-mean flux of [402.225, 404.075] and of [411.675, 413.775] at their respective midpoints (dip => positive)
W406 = -0.11 nm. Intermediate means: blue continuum 13.3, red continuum 15.1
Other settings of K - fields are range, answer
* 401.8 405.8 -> 11.5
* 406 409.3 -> 13.3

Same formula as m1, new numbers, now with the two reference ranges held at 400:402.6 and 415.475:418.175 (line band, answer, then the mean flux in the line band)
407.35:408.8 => -0.04 mag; 15.1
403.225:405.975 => 0.08 mag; 13.7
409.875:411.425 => -0.02 mag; 14.7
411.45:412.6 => -0.05 mag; 15.1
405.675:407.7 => 0.02 mag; 14.4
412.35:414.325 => -0.04 mag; 14.9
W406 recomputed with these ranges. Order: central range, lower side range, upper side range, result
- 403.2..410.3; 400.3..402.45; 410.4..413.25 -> 0.23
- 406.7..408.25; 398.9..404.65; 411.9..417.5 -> -0.05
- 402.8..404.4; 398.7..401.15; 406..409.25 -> 0.21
